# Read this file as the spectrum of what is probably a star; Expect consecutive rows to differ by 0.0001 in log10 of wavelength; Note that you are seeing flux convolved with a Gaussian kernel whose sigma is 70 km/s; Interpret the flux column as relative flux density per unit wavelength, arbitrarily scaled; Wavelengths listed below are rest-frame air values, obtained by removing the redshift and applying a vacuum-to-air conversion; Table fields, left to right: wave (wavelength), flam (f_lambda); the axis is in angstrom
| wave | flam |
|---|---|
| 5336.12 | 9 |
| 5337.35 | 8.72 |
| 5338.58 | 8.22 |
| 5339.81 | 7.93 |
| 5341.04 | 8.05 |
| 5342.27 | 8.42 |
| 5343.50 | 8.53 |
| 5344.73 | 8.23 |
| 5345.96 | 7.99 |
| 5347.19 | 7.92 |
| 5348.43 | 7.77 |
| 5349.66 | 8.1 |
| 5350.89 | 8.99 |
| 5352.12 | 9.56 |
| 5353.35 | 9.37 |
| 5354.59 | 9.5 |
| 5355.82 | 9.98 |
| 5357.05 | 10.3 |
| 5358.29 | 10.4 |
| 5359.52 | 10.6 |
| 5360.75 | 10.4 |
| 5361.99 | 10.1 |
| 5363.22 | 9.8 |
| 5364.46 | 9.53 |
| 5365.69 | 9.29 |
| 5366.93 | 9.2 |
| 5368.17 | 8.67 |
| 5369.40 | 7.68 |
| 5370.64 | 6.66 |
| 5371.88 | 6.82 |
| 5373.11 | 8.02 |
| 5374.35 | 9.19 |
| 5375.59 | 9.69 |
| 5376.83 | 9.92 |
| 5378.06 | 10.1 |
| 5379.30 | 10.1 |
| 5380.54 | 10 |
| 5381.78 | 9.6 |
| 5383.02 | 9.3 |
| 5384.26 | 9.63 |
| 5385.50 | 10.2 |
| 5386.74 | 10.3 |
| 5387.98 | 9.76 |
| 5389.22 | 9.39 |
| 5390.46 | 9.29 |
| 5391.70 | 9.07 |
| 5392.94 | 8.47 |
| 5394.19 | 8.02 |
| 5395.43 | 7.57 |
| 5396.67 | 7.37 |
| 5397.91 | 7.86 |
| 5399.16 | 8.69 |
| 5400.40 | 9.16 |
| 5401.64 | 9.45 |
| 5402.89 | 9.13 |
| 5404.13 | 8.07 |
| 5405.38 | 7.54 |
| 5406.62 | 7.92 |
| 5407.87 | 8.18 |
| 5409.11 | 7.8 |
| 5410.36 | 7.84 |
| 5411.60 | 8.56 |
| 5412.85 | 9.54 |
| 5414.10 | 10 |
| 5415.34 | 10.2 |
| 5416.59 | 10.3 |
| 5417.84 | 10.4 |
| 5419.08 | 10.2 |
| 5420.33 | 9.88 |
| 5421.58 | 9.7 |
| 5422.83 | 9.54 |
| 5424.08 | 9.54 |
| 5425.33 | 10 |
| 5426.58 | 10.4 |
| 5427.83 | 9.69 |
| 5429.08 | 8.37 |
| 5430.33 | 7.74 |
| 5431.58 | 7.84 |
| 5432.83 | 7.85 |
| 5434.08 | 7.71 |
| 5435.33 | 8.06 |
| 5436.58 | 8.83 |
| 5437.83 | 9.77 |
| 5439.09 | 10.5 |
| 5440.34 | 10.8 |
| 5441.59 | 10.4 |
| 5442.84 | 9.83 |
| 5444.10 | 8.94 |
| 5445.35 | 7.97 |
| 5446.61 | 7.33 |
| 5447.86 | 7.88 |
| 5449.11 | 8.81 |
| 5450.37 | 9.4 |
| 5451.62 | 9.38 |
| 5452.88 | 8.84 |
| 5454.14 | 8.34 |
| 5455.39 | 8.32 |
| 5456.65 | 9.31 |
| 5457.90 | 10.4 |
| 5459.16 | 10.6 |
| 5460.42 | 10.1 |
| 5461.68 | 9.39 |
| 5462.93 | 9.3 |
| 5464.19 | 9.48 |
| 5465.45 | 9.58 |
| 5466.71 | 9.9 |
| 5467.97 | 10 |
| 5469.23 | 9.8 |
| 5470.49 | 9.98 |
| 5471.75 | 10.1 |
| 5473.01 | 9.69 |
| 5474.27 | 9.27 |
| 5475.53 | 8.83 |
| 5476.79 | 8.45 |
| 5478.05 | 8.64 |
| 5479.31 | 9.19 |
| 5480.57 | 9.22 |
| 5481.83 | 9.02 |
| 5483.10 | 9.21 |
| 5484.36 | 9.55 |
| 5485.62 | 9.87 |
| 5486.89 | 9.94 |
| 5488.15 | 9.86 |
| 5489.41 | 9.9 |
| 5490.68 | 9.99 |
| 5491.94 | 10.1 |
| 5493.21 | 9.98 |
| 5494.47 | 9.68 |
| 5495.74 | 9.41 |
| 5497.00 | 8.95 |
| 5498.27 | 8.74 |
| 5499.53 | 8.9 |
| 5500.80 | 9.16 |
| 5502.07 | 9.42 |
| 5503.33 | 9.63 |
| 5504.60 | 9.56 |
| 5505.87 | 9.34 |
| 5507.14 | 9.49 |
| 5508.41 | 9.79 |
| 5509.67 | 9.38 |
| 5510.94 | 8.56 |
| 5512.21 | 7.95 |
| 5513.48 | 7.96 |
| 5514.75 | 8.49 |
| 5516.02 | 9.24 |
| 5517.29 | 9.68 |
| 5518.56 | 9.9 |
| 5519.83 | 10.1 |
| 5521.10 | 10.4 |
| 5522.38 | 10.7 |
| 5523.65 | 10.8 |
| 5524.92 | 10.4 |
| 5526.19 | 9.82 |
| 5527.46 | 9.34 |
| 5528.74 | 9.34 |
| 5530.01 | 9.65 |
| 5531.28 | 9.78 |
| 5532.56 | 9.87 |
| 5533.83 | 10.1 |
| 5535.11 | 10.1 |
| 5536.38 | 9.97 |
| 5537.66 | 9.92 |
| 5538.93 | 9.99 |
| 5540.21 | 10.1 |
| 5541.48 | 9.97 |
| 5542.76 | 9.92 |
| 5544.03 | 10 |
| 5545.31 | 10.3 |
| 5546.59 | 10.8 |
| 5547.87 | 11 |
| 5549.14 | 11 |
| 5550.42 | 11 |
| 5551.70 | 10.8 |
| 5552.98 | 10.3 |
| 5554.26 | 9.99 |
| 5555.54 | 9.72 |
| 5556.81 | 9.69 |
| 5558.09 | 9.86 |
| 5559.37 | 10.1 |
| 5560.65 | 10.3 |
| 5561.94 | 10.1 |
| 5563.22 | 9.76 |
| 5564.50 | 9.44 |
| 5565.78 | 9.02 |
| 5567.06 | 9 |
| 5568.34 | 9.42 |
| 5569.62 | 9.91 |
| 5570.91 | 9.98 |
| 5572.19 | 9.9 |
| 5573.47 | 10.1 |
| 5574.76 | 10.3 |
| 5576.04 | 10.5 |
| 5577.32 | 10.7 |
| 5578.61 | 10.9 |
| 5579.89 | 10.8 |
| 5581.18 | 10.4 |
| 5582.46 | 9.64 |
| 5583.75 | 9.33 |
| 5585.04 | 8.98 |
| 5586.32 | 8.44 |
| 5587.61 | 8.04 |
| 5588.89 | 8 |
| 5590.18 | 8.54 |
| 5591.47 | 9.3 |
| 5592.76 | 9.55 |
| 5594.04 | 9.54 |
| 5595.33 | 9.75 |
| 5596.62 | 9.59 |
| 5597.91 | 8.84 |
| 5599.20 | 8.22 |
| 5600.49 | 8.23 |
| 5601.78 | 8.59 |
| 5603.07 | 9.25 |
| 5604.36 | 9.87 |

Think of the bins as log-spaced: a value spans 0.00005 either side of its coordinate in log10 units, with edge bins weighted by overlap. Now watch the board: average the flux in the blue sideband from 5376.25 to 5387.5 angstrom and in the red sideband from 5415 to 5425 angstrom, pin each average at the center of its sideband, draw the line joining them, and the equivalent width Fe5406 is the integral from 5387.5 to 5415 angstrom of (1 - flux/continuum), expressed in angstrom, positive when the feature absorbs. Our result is 3.7 angstrom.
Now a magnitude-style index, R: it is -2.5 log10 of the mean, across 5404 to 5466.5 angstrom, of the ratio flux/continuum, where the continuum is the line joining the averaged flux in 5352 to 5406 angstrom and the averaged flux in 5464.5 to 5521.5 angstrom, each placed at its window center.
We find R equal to 0.02 mag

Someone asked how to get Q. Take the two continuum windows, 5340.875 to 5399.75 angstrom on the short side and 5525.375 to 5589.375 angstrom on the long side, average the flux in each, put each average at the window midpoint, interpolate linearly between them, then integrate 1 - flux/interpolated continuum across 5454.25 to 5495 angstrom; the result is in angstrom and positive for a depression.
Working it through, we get -0.2 angstrom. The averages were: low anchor 9.04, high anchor 9.91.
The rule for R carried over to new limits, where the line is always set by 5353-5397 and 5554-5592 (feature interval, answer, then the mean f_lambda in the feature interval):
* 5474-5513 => 0.022 mag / 9.32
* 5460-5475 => -0.028 mag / 9.7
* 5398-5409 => 0.107 mag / 8.45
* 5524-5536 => -0.030 mag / 9.85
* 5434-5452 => 0.038 mag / 9.08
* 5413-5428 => -0.070 mag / 9.98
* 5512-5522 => 0.029 mag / 9.3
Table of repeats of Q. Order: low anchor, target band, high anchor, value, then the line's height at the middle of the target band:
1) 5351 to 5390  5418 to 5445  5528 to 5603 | 0.64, 9.54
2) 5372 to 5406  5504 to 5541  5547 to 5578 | 0.74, 9.84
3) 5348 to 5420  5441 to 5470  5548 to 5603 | 0.15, 9.32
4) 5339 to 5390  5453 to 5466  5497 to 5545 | -0.05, 9.42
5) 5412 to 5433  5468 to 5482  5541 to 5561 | 0.71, 9.83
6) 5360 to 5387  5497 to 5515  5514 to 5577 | 1.46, 9.83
